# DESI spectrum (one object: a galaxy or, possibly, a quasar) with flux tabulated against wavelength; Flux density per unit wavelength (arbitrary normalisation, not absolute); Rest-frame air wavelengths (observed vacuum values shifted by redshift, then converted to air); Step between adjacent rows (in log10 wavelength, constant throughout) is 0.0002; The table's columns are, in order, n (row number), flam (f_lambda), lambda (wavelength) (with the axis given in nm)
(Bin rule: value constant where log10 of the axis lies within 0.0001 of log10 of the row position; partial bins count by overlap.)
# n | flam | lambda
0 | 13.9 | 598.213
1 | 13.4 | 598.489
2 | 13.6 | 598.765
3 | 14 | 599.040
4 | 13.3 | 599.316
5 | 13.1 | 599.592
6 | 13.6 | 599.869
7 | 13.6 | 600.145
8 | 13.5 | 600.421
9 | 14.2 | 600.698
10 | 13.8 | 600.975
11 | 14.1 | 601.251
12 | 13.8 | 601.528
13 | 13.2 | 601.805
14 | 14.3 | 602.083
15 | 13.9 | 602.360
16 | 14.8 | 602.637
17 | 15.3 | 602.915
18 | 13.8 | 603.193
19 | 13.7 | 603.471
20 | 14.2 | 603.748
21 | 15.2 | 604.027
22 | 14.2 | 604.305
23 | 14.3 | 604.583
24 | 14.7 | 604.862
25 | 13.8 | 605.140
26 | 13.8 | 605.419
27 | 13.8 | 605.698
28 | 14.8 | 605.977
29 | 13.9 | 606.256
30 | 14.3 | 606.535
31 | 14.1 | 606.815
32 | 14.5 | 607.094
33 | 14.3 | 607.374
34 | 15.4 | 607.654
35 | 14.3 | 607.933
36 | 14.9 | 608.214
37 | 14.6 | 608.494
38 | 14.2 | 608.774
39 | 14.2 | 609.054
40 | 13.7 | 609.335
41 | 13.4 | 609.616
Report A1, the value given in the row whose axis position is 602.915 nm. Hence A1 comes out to 15.3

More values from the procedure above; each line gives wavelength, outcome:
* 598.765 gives 13.6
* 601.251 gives 14.1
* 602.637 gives 14.8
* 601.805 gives 13.2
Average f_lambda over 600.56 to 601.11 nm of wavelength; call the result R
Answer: 14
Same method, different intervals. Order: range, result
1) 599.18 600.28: 13.4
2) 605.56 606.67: 14.2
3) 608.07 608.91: 14.6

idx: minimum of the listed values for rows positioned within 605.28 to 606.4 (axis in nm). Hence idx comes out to 13.8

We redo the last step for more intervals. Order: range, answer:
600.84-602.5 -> 13.2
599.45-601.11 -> 13.1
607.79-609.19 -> 14.2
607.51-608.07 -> 14.3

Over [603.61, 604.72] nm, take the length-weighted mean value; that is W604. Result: 14.5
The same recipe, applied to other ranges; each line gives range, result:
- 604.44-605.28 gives 14.3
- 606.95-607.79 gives 14.7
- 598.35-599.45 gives 13.6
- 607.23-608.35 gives 14.7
